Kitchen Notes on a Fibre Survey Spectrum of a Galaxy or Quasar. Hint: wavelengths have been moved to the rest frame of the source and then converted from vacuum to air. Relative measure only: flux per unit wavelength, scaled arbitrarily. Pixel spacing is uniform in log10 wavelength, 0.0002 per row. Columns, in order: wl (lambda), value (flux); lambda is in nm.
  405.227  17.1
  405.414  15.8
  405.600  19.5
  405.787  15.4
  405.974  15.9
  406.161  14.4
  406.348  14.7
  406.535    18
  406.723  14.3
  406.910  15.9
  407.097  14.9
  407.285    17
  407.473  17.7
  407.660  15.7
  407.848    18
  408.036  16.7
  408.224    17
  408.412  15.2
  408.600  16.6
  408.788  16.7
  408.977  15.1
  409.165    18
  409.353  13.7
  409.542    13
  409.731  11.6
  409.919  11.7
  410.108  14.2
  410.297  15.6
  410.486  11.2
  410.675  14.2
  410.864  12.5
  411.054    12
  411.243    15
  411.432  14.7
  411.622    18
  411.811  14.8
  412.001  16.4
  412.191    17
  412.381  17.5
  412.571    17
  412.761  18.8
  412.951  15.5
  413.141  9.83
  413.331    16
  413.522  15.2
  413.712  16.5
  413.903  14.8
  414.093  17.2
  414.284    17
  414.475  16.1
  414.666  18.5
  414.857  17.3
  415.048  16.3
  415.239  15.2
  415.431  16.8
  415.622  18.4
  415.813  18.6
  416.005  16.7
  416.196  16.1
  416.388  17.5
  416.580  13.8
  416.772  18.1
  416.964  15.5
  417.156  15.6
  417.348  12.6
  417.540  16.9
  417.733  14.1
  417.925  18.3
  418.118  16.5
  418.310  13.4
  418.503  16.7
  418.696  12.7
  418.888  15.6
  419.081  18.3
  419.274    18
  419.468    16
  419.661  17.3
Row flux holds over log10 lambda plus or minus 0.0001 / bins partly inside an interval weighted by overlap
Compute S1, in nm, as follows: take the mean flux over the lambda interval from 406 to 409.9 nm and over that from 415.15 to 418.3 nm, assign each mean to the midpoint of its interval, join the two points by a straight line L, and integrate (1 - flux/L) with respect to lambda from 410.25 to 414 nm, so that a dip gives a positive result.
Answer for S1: 0.19 nm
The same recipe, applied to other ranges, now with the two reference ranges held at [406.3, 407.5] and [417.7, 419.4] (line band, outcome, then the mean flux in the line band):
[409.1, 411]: 0.30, 13.5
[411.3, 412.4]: -0.02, 16.3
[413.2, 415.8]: -0.08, 16.5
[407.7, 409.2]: -0.05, 16.6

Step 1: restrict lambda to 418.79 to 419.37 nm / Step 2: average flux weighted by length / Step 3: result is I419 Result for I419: 17.3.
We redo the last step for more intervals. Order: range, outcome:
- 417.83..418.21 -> 17.4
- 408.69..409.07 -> 15.9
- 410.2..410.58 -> 13.4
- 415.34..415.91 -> 18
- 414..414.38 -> 17.1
